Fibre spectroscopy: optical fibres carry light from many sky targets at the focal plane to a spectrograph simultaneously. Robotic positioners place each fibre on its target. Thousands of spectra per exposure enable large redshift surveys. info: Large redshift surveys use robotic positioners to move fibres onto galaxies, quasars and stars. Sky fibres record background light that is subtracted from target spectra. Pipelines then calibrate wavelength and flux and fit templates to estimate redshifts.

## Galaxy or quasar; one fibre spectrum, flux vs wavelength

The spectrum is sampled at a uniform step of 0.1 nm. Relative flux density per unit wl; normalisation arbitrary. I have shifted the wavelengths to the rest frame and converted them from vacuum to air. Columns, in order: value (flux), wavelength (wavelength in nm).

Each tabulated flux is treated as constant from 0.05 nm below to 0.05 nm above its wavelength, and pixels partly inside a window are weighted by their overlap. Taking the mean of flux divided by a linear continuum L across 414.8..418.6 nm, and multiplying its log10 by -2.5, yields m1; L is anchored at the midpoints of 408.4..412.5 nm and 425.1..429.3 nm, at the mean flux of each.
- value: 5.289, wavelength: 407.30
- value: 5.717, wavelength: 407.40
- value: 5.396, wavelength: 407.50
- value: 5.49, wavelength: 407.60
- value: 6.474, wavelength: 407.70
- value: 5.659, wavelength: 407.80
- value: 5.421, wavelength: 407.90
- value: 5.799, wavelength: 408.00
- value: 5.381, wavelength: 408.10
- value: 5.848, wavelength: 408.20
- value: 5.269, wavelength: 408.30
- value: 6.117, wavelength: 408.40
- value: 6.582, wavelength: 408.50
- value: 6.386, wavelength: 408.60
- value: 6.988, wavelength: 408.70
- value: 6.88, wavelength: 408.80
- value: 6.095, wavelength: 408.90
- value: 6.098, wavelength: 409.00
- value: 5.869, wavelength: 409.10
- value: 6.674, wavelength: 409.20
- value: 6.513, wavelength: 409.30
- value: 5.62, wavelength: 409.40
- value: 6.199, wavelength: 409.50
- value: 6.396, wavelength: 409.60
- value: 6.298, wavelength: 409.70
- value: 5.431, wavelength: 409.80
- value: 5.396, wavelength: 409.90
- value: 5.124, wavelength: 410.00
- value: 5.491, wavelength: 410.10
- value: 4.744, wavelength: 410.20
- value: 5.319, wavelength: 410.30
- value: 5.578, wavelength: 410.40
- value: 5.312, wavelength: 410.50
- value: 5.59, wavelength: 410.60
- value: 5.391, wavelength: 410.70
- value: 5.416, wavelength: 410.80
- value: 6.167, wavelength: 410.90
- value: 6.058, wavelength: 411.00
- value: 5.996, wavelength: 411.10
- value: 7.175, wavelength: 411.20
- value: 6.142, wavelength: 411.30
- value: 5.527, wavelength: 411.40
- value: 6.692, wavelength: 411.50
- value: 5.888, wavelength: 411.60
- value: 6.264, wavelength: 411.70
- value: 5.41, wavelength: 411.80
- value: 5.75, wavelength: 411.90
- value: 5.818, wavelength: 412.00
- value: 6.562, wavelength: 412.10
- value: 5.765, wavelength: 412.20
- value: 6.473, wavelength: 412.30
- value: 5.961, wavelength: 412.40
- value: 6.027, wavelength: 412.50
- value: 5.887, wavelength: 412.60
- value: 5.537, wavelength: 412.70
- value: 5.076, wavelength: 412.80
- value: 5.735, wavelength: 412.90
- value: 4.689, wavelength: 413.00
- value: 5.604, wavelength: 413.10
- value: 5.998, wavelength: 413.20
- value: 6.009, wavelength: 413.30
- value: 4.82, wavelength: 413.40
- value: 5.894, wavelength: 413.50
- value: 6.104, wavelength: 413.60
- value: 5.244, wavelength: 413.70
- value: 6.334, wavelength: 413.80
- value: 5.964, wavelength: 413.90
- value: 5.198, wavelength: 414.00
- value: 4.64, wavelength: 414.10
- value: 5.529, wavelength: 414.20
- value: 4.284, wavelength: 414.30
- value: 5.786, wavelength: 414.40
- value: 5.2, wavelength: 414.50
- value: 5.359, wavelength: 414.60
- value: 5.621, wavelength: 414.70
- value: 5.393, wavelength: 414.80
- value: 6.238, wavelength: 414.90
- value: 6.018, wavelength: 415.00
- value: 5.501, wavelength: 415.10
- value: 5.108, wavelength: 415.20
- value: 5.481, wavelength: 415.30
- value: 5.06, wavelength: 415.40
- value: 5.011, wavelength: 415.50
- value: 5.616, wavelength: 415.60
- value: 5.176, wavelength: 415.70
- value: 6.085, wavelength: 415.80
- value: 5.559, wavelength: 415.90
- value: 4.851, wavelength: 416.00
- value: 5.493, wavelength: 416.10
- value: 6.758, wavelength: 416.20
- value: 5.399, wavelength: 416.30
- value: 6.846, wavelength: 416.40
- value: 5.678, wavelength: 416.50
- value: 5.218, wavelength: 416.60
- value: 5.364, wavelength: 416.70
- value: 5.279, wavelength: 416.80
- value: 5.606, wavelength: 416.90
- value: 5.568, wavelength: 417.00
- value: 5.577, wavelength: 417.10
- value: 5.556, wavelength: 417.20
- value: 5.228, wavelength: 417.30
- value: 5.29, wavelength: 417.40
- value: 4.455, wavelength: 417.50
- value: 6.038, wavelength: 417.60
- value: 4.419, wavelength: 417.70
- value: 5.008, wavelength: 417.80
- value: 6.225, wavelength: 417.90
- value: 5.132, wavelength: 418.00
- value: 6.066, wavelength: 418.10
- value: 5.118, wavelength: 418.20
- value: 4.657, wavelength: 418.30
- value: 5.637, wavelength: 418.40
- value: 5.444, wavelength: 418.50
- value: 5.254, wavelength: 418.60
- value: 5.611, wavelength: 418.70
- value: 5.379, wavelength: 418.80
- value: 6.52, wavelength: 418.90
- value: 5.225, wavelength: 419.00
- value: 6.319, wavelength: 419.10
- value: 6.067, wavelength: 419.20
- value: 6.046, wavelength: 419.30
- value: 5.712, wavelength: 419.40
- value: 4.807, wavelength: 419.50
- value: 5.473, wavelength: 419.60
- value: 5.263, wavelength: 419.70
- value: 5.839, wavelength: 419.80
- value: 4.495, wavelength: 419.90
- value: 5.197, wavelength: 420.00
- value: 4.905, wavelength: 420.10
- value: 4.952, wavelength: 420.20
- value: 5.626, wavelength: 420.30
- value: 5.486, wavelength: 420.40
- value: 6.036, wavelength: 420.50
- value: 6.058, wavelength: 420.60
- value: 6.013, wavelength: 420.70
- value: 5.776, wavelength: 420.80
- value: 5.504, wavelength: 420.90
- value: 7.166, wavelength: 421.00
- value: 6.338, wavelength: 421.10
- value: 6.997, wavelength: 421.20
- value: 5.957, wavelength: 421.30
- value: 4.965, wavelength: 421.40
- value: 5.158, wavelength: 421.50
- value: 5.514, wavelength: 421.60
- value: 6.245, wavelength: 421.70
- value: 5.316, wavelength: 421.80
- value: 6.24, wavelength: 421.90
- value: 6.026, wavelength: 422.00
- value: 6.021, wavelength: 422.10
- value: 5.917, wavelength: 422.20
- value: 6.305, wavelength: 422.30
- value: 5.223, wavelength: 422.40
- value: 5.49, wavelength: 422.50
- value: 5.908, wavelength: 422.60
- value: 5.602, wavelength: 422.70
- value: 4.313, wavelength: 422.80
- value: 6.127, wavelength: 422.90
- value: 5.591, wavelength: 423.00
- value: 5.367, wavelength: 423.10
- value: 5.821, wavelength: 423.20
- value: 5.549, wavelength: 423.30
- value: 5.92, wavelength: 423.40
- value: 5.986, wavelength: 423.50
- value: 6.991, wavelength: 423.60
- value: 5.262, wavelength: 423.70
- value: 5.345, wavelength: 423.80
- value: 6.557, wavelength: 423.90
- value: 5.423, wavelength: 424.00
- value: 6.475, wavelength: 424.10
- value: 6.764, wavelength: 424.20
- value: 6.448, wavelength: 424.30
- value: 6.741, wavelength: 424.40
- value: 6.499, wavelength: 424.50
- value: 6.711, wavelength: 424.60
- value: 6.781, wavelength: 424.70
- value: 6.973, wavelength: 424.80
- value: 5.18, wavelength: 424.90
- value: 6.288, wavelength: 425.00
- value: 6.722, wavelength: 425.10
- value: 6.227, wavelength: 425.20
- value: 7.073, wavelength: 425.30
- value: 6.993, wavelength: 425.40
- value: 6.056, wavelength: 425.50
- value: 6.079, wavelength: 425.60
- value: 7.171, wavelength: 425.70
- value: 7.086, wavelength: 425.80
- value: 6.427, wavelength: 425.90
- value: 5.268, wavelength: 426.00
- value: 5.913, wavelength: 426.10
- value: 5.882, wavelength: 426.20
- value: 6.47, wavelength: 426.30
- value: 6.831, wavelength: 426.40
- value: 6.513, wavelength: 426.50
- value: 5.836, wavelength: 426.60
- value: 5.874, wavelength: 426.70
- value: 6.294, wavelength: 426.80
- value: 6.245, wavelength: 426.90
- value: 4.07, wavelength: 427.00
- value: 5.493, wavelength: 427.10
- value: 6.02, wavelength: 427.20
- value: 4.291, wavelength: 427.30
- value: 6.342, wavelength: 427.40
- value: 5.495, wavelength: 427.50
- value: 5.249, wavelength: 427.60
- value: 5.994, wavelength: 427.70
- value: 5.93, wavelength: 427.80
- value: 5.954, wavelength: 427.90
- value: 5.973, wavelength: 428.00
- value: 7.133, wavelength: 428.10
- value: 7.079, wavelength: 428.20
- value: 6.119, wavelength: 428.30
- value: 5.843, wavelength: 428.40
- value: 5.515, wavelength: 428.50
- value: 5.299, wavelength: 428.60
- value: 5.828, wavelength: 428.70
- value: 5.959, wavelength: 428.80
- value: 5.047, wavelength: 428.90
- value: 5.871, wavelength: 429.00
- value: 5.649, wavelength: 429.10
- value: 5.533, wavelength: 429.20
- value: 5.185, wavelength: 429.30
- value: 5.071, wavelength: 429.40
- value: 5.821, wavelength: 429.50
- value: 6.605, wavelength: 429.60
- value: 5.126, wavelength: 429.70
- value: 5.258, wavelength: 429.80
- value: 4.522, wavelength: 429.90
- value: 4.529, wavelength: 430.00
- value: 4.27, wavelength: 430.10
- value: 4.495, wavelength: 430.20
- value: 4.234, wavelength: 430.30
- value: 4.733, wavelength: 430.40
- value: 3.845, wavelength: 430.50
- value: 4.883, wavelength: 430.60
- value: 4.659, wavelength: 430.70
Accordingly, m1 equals 0.10 mag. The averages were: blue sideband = 5.98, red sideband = 6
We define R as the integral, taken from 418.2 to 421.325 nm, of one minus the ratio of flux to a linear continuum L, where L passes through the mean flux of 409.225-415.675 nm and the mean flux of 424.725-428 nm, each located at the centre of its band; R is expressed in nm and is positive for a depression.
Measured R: 0.12 nm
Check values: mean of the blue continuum 5.68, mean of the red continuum 6.07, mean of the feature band 5.66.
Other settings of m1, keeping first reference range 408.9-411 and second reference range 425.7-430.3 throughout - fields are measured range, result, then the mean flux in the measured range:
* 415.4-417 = 0.03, 5.58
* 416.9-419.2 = 0.05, 5.46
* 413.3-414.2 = 0.04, 5.55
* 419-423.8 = 0.00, 5.71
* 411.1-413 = -0.04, 5.95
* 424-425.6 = -0.14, 6.48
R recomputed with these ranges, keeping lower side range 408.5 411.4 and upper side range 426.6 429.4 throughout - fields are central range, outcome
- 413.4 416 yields 0.186 nm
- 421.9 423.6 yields 0.014 nm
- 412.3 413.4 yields 0.048 nm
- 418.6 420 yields 0.065 nm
